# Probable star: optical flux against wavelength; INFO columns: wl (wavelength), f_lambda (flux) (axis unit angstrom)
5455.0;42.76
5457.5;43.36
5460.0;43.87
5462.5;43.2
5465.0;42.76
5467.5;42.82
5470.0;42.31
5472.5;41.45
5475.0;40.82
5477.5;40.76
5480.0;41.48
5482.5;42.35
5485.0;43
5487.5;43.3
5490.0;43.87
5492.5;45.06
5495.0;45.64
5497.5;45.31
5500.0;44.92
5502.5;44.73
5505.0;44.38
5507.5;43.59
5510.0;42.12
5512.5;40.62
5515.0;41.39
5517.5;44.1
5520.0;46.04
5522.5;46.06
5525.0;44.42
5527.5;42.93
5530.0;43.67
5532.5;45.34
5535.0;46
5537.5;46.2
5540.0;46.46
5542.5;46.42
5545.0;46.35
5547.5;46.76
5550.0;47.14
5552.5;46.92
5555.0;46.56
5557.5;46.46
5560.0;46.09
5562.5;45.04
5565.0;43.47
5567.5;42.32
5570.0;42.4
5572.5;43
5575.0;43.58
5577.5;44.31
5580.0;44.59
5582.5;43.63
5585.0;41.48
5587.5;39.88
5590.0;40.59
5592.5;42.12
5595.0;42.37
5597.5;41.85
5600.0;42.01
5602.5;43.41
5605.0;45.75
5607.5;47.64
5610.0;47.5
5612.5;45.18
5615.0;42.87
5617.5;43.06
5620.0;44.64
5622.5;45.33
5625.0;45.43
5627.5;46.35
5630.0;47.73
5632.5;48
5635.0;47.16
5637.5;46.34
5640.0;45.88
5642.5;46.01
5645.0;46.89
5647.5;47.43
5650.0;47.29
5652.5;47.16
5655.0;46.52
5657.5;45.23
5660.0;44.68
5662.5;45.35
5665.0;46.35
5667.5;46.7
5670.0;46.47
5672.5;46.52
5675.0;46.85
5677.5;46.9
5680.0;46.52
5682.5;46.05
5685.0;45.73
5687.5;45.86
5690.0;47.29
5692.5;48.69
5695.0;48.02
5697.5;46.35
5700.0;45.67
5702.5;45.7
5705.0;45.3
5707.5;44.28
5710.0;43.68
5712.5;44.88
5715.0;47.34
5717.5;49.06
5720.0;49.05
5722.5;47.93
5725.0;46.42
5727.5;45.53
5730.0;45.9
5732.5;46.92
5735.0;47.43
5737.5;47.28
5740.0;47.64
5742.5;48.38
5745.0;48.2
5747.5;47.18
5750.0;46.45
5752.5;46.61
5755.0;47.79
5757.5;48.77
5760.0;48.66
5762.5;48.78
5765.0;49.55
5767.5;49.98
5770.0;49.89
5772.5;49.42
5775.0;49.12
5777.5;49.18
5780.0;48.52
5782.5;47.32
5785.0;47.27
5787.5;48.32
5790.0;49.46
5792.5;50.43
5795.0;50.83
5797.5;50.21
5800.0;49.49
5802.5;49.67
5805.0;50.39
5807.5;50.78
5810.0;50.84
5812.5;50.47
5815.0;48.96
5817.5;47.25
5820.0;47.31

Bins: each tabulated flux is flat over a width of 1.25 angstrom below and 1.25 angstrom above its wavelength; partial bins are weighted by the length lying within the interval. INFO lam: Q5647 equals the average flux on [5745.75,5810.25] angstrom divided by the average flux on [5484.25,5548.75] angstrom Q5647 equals 1.1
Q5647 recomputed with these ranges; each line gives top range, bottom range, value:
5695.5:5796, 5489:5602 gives 1.08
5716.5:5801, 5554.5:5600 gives 1.12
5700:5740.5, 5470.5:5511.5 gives 1.07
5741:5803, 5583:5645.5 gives 1.09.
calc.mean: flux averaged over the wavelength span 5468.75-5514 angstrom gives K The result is 43.1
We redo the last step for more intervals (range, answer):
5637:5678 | 46.4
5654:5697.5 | 46.5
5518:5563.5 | 45.8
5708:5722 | 46.7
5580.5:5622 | 43.4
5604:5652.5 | 46.2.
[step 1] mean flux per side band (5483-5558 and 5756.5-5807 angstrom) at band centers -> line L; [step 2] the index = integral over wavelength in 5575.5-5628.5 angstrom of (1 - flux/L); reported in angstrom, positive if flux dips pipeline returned 2.78 angstrom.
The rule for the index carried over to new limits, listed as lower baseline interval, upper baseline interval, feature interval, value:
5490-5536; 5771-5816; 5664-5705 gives 0.8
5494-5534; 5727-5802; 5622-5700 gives 0.1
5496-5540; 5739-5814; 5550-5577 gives 0.3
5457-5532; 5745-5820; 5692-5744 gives 1.1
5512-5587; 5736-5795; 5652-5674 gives 0.3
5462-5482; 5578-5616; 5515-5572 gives -3.2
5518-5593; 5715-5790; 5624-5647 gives -0.4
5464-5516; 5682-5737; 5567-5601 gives 1.6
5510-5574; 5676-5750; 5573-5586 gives 0.5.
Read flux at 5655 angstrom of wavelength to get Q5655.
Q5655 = 46.52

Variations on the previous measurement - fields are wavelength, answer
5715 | 47.34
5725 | 46.42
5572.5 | 43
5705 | 45.3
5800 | 49.49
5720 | 49.05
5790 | 49.46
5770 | 49.89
